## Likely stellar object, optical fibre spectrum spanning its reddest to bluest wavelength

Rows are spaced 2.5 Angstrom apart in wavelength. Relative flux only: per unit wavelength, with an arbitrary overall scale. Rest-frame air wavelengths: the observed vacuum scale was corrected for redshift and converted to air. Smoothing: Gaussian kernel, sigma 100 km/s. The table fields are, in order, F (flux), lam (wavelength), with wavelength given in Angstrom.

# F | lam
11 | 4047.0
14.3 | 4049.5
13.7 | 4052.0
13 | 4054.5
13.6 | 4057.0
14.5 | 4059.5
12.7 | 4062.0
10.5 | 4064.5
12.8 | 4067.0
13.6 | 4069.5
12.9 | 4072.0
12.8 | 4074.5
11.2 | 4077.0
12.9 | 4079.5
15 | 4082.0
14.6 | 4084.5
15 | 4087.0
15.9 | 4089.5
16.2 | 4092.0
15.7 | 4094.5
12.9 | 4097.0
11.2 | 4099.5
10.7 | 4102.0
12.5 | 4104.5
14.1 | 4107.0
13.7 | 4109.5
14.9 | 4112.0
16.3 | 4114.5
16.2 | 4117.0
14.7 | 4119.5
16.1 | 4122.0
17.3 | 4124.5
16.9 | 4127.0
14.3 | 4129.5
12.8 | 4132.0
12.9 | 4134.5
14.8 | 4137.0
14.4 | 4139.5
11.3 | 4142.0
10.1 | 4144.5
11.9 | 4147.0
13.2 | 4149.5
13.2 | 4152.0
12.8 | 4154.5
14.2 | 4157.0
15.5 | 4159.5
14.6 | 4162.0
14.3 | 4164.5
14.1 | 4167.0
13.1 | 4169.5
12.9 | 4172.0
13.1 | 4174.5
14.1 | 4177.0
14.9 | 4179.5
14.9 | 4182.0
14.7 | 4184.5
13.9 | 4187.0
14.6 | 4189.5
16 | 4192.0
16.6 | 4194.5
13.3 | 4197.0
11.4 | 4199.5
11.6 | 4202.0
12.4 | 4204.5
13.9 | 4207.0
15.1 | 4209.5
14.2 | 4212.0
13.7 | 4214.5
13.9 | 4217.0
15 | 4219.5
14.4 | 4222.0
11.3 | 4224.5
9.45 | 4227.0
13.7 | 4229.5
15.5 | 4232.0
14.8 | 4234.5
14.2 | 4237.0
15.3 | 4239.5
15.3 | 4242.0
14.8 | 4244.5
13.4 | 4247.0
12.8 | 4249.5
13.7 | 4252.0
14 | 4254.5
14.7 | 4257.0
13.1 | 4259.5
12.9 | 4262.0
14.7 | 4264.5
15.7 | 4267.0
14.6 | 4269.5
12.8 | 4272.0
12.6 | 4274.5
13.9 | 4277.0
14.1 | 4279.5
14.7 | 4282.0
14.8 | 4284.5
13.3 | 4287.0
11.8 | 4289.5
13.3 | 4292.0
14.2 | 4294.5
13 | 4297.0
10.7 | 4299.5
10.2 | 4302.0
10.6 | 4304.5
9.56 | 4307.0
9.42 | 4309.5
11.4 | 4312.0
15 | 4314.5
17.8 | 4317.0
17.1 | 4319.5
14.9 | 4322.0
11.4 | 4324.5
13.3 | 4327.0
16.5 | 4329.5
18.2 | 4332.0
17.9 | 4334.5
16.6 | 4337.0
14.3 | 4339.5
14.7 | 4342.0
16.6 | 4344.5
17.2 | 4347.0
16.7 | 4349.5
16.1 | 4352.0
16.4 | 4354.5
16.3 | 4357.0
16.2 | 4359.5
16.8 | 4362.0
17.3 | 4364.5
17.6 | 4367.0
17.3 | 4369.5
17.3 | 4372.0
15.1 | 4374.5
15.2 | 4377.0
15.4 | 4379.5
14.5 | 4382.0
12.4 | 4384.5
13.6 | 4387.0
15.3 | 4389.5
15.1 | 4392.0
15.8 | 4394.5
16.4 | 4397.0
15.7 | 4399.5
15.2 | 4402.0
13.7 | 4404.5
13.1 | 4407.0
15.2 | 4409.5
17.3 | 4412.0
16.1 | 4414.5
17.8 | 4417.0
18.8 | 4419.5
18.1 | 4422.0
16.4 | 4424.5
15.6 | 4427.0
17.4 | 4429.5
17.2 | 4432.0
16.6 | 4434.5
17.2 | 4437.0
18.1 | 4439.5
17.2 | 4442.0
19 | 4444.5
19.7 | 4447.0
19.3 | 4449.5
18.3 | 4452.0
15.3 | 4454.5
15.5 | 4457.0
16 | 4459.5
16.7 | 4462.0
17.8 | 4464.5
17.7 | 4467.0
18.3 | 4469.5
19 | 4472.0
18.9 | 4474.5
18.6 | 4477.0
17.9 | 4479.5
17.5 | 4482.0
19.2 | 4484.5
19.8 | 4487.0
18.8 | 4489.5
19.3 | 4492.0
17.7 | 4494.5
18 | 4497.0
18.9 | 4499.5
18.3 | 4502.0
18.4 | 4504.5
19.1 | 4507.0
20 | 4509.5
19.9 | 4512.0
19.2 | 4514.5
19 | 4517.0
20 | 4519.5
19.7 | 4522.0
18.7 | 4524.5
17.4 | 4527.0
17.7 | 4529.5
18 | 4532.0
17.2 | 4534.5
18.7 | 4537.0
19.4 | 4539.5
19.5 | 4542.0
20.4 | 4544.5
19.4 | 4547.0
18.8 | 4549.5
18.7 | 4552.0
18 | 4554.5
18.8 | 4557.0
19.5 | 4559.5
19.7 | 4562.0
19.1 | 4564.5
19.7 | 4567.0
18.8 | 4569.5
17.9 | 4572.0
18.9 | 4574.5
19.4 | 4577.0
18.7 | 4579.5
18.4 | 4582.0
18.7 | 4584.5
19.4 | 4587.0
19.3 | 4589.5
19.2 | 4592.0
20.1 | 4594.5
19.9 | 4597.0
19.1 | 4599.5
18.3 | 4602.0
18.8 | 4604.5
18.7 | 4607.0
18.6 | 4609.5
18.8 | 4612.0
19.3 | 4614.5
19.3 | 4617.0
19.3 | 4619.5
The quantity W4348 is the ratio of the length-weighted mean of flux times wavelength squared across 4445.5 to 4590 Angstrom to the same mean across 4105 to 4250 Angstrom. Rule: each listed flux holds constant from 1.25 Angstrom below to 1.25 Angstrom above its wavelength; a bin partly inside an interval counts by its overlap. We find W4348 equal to 1.55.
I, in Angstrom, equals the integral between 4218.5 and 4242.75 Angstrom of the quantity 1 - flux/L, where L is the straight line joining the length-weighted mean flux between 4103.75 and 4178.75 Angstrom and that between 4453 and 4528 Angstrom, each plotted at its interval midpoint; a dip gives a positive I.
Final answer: 2.06 Angstrom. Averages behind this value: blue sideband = 14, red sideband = 18.4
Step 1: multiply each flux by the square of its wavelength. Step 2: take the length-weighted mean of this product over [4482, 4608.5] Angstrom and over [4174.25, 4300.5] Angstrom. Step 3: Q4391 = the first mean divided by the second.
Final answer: 1.6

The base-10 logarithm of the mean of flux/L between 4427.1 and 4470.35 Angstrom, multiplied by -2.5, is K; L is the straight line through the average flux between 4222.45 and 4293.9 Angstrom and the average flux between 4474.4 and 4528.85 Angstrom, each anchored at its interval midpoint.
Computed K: 0.02 mag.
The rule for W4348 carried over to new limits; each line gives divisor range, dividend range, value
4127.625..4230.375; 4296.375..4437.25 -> 1.23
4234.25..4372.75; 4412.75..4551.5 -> 1.36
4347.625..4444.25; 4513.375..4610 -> 1.26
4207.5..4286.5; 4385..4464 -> 1.28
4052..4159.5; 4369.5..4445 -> 1.35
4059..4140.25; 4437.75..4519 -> 1.56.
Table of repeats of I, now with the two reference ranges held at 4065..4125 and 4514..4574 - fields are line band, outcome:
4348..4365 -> 0.35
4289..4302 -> 3.04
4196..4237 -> 5.29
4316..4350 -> 1.43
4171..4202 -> 1.91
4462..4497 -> -0.44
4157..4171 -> 0.48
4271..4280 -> 1.51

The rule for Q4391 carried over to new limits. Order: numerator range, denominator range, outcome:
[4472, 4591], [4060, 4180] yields 1.66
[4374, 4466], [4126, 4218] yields 1.33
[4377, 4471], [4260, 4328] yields 1.32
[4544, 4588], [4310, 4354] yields 1.36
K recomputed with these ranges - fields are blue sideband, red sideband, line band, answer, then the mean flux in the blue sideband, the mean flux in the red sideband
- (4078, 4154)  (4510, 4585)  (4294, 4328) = 0.266 mag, 14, 18.9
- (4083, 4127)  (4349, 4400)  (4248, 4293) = 0.121 mag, 14.7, 15.8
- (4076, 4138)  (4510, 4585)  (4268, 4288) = 0.163 mag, 14.4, 18.9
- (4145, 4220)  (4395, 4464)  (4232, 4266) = 0.033 mag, 13.9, 16.8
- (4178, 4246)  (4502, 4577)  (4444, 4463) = 0.014 mag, 14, 18.9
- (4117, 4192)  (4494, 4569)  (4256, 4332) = 0.176 mag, 14.1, 18.9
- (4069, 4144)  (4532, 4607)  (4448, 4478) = 0.015 mag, 14.1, 19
